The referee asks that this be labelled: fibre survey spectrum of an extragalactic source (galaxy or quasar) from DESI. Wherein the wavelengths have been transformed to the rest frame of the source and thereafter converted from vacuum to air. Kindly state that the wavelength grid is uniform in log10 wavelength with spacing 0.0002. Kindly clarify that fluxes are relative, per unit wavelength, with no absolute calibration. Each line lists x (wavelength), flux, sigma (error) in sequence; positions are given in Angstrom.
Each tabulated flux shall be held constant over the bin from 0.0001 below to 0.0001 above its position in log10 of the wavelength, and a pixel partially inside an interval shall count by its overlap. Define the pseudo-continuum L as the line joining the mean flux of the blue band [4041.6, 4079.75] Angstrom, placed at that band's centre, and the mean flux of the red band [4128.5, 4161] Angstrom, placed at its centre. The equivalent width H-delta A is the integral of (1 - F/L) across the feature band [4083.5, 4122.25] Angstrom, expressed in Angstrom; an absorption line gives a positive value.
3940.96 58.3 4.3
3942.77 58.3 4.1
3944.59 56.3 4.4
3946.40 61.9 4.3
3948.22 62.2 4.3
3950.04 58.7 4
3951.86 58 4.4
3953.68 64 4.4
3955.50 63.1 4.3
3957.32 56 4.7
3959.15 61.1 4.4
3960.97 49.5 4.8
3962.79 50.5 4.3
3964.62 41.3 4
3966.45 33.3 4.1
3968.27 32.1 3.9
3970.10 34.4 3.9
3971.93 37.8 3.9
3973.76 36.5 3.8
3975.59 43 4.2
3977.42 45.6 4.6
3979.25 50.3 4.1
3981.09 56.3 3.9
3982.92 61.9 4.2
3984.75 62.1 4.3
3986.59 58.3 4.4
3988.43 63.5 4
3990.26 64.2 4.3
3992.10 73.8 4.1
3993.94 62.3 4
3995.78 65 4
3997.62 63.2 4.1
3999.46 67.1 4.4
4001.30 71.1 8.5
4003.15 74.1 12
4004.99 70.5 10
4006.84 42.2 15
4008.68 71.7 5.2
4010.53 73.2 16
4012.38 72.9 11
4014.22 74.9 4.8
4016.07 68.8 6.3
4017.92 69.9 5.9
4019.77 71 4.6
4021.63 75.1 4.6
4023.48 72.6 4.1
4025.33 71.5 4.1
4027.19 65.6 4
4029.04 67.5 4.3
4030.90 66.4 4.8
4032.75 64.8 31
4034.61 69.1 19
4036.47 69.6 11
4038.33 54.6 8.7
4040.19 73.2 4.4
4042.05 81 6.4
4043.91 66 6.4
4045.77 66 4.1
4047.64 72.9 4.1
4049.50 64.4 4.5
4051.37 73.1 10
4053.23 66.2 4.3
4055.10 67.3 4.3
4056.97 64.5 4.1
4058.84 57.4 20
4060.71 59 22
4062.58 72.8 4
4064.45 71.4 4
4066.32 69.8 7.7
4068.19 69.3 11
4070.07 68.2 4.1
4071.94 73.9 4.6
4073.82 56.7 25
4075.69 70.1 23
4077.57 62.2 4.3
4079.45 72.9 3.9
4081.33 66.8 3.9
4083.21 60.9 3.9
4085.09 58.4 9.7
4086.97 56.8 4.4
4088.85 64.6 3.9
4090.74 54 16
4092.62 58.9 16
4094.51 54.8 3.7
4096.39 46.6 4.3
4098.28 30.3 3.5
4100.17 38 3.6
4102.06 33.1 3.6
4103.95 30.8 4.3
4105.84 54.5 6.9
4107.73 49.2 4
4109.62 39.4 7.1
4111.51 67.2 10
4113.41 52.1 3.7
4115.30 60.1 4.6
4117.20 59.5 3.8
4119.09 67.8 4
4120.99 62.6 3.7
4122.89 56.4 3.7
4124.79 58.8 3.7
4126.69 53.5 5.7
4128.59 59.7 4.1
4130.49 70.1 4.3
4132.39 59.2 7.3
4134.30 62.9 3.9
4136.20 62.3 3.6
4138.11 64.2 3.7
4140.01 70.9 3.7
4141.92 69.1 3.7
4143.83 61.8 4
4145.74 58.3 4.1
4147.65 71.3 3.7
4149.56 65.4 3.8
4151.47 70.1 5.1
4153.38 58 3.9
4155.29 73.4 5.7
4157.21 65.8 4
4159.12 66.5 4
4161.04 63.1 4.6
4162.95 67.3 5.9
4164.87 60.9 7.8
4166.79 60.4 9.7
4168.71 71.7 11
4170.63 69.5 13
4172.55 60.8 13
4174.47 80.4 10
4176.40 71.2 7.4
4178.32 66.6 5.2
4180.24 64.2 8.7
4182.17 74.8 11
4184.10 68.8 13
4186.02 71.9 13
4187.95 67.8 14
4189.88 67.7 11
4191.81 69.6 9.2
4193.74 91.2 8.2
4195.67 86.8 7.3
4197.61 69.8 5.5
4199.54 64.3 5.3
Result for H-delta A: 8.4 Angstrom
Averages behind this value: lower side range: 67.6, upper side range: 65.3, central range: 52.1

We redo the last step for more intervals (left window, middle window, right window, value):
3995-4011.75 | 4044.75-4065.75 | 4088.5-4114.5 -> -3.8 Angstrom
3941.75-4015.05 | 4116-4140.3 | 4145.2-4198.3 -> 1.7 Angstrom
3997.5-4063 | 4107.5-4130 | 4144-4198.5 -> 3.6 Angstrom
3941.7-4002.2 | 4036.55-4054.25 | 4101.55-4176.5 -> -3.2 Angstrom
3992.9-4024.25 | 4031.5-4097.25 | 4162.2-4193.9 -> 3.5 Angstrom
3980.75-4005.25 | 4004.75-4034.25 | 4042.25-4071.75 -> -1.0 Angstrom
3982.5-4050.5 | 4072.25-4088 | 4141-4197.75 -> 1.1 Angstrom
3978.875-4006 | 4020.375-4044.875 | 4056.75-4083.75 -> -1.3 Angstrom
